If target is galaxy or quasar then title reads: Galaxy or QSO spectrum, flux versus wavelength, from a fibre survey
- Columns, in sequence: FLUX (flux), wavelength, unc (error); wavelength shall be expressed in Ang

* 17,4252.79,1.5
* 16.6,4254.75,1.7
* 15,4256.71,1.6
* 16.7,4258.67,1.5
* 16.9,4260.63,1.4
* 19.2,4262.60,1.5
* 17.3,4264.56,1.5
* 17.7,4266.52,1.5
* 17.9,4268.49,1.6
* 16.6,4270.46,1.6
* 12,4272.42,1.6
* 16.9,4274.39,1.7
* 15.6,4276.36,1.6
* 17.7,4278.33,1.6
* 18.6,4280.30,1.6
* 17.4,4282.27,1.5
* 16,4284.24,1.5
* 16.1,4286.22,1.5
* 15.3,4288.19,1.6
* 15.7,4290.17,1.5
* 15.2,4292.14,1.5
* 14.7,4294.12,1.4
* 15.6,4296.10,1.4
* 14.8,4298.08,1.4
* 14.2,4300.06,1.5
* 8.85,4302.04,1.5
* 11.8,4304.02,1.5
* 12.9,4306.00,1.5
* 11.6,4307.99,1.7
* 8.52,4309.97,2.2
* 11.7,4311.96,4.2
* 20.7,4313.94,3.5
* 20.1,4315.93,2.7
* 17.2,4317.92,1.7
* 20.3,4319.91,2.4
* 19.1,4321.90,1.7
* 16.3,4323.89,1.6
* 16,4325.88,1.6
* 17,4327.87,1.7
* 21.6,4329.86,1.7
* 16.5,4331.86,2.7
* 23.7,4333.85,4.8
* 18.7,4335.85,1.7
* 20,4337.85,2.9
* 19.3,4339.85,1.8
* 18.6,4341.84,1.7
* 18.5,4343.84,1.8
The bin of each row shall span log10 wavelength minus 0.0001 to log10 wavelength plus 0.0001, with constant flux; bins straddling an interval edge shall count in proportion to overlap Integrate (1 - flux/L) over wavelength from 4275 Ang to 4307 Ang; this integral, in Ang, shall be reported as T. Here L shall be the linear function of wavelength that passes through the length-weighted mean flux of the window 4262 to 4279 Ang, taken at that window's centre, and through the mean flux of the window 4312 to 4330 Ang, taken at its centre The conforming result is 4.1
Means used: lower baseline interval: 16.7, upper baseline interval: 18.2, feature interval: 15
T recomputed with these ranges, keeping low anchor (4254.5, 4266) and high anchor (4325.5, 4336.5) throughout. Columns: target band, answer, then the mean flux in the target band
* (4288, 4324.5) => 6.80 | 15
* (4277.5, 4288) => 0.39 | 17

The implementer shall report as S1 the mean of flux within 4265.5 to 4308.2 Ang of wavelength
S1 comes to 15.2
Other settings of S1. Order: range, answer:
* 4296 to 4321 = 14.5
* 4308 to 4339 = 17.6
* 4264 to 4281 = 16.7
